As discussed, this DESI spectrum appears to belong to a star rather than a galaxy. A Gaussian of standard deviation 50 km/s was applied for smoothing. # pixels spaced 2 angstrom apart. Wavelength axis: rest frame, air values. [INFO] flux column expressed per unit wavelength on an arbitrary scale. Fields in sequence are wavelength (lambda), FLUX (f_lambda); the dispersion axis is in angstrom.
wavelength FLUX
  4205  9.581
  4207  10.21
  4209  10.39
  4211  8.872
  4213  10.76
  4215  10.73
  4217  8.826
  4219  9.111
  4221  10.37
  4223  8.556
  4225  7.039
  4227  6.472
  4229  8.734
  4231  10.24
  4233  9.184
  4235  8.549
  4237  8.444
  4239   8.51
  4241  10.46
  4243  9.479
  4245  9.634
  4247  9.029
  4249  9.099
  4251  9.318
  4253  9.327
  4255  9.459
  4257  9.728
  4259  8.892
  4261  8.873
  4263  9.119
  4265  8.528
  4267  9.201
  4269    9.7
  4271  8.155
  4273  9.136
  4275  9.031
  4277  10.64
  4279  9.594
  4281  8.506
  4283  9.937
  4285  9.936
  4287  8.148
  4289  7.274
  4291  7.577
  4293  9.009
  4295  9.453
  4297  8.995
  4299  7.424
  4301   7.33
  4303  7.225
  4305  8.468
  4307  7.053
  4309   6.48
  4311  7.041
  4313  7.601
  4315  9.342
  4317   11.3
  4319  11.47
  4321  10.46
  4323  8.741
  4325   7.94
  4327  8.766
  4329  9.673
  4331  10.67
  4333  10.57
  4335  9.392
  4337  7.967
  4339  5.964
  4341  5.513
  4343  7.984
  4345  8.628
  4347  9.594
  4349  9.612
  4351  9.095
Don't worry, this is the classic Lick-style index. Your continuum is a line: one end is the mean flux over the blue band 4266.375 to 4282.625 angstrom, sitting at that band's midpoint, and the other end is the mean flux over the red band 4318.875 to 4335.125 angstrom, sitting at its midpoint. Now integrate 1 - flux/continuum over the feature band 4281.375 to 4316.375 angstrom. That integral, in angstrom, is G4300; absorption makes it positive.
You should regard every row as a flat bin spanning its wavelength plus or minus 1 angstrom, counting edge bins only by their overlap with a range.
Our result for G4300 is 4.7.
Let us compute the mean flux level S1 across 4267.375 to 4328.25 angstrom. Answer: 8.73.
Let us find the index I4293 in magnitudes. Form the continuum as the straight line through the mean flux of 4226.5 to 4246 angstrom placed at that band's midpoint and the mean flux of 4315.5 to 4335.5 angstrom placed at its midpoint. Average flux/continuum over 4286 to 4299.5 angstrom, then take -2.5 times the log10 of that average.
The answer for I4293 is 0.16 mag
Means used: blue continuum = 9.03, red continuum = 9.9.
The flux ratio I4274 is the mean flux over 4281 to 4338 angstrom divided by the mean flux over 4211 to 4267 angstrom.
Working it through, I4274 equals 0.96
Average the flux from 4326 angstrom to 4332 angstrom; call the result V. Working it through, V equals 9.7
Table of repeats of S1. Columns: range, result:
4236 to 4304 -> 8.95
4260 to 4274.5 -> 8.96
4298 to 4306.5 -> 7.58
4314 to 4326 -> 9.88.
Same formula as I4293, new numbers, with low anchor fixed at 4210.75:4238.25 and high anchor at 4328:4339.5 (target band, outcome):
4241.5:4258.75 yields -0.04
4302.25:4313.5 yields 0.24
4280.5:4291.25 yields 0.06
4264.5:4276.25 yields 0.01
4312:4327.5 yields -0.04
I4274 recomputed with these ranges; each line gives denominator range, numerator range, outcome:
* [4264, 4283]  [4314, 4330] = 1.05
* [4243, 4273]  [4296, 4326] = 0.92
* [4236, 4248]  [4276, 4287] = 1.03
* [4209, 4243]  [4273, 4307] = 0.95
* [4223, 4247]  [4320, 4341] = 1.01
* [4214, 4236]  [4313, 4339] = 1.06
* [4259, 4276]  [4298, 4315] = 0.83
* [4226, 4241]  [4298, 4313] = 0.84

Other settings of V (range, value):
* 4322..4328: 8.48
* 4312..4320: 9.93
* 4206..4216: 10.2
